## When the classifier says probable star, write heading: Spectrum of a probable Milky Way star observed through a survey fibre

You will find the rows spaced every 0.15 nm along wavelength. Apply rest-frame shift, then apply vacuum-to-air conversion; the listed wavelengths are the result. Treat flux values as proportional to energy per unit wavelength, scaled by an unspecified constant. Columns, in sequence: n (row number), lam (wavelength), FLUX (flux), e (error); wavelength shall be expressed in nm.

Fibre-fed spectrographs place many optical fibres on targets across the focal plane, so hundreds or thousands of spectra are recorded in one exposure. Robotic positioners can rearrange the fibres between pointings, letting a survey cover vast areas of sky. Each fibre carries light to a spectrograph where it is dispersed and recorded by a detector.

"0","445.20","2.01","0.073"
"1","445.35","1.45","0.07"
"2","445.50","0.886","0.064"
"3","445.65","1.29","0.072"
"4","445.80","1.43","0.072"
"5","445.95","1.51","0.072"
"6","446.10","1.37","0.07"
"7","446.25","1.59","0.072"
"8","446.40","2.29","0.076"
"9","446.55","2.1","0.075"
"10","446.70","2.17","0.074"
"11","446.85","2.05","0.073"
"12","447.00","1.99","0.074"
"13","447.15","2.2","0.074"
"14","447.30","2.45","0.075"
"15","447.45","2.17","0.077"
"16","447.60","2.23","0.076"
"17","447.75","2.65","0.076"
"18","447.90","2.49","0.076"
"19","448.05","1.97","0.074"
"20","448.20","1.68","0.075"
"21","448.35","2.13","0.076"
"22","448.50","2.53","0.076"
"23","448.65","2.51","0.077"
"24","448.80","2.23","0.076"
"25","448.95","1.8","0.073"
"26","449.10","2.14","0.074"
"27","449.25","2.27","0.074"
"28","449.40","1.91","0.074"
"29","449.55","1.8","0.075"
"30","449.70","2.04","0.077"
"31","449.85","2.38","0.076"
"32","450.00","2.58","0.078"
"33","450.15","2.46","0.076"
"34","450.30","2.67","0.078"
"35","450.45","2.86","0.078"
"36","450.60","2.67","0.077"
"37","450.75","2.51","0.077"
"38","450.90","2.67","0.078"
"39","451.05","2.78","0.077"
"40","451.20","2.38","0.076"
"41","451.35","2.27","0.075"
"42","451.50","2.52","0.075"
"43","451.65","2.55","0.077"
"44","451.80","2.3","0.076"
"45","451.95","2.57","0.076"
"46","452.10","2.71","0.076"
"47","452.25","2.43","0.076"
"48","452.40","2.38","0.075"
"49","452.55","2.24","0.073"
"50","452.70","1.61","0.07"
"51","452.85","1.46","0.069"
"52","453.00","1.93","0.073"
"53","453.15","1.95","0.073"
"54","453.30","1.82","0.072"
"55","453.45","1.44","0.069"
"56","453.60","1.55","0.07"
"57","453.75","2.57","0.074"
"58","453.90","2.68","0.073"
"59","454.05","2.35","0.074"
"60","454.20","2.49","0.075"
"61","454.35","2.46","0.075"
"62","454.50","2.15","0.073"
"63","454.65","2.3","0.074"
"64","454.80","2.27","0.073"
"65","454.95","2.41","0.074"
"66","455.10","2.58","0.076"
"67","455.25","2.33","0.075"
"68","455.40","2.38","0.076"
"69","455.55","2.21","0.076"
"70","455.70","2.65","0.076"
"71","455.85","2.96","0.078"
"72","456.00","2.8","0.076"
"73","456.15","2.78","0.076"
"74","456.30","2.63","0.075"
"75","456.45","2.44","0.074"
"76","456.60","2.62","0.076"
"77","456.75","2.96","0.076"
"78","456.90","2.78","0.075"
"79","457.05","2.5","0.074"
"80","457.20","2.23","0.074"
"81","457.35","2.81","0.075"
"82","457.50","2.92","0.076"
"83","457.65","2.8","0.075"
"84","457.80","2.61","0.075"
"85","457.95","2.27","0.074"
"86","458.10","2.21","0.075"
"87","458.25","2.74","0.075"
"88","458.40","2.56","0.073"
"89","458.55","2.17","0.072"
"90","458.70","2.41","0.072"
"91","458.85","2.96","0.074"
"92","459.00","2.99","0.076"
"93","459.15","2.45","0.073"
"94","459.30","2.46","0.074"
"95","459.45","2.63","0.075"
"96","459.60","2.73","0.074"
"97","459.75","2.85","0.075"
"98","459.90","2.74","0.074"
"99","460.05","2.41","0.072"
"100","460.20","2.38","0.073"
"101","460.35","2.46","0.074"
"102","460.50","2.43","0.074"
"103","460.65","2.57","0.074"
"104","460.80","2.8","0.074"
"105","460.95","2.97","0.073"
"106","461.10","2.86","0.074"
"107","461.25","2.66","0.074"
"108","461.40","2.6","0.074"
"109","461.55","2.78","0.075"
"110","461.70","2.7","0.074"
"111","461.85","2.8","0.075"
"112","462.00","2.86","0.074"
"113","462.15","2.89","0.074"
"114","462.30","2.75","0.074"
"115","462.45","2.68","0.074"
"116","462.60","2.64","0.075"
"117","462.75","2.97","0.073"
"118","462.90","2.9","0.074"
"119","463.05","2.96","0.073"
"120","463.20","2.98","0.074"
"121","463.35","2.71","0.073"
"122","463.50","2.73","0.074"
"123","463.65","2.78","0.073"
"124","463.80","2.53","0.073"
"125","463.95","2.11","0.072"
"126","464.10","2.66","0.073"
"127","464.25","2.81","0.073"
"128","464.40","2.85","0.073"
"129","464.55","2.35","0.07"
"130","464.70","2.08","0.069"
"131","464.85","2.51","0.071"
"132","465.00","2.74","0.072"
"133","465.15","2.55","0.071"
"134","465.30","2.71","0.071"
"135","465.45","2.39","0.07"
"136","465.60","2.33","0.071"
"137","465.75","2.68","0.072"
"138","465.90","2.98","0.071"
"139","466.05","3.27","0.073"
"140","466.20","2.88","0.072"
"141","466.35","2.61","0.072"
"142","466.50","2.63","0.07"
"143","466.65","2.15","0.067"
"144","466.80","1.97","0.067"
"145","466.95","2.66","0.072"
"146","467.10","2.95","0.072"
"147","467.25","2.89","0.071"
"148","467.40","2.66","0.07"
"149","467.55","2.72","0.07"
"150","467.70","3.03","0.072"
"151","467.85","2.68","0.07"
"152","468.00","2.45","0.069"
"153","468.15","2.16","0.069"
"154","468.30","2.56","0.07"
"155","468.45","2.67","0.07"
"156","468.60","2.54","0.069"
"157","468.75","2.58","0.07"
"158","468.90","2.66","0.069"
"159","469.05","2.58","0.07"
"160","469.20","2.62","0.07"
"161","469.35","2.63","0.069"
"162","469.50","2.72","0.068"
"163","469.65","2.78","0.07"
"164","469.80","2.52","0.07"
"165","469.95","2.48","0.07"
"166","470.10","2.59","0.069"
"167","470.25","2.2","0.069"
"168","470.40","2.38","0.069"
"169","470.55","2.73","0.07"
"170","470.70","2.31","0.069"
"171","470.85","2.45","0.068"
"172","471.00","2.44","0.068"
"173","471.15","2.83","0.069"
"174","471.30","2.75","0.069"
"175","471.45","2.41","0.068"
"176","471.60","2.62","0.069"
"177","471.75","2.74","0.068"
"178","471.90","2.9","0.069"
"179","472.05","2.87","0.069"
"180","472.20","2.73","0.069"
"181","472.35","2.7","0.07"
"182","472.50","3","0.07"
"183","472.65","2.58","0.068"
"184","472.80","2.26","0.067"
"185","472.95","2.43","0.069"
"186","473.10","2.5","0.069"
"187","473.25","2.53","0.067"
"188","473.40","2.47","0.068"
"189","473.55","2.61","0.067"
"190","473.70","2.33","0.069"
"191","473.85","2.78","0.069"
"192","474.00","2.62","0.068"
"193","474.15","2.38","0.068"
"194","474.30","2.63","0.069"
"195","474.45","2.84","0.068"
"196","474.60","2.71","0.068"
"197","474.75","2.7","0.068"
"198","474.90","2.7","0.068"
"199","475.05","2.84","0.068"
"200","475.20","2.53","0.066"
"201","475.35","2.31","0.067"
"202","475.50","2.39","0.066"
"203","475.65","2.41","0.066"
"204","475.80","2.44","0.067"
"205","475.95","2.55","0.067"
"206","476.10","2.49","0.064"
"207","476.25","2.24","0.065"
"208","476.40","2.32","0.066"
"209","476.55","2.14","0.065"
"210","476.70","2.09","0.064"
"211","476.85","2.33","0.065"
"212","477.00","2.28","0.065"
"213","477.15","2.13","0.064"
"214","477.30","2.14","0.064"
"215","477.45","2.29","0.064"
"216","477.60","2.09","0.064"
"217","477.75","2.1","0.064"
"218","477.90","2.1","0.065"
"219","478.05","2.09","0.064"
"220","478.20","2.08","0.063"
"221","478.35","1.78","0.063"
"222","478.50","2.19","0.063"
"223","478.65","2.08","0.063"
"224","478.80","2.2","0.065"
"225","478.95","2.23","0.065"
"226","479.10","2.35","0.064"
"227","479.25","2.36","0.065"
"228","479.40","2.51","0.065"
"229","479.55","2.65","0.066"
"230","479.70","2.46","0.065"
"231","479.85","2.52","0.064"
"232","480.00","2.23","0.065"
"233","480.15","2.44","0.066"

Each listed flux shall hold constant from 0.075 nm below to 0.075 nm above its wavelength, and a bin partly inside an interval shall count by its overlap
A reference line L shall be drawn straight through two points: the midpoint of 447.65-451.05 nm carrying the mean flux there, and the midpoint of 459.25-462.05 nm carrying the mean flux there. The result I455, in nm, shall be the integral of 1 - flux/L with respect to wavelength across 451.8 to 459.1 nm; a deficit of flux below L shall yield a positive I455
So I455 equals 0.28 nm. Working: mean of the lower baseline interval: 2.33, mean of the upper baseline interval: 2.67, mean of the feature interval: 2.42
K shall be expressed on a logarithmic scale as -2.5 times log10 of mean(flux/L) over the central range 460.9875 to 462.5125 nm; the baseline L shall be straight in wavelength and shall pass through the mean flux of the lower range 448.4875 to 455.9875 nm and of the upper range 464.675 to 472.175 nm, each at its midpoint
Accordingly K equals -0.11 mag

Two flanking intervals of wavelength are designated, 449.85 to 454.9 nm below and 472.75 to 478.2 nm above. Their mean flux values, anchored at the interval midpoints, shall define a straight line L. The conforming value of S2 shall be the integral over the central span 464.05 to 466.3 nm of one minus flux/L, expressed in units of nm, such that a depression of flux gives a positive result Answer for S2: -0.269 nm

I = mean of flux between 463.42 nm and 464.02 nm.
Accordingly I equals 2.54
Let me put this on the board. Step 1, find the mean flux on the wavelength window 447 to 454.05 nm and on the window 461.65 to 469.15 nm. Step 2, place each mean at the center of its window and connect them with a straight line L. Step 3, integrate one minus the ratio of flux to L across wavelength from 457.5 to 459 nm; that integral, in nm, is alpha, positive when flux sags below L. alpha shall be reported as -0.06 nm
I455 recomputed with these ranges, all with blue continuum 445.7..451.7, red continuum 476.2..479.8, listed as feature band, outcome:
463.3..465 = -0.262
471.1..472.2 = -0.252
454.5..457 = -0.378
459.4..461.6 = -0.433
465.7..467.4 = -0.365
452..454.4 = 0.096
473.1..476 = -0.451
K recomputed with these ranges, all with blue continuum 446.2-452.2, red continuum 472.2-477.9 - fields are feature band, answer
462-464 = -0.15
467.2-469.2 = -0.09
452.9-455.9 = 0.04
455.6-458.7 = -0.11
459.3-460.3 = -0.10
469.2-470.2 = -0.08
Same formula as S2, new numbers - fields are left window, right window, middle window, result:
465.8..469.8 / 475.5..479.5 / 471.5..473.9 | -0.18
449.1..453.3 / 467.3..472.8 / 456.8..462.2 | -0.42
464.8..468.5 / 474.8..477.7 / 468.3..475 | -0.31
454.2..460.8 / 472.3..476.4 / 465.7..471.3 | -0.13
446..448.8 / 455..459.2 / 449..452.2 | -0.19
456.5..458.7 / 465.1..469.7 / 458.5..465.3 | -0.17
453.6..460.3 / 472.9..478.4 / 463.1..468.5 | -0.33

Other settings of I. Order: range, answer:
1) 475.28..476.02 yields 2.42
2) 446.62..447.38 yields 2.17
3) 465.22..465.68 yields 2.48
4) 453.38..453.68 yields 1.51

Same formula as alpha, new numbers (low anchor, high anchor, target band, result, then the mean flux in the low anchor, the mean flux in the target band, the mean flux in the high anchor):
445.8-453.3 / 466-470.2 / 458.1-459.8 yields -0.131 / 2.22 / 2.61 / 2.62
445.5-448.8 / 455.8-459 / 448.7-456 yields 0.038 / 2.02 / 2.31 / 2.63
